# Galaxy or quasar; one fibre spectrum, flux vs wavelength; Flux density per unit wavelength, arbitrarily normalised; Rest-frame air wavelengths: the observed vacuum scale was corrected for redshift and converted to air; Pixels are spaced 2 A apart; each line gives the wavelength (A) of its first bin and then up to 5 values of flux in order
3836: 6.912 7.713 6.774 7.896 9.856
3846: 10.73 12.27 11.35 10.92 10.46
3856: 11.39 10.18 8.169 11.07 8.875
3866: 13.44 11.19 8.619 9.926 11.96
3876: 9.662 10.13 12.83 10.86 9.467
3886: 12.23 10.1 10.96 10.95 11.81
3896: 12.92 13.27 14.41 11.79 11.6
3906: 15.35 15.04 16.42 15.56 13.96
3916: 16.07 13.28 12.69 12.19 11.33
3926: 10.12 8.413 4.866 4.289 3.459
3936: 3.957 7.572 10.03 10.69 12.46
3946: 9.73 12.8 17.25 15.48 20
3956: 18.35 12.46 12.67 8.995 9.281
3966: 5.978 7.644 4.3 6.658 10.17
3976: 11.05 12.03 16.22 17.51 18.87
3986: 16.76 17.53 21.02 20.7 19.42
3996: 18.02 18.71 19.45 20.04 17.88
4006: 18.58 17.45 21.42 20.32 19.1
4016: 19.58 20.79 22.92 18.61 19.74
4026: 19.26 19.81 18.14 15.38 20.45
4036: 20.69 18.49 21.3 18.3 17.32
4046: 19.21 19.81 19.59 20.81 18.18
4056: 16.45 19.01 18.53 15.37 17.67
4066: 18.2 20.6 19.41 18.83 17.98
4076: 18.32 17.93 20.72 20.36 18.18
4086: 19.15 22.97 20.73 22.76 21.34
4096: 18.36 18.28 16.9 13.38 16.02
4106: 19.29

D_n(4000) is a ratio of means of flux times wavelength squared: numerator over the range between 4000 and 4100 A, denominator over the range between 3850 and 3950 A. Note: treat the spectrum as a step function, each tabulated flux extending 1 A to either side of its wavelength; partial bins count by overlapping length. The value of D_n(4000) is 1.87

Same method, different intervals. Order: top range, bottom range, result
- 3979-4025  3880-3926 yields 1.58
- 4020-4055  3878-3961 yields 1.71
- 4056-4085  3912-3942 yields 2.06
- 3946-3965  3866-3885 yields 1.36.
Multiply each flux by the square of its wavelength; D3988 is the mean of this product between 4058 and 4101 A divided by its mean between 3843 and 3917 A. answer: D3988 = 1.80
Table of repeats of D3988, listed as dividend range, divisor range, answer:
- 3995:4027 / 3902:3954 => 1.76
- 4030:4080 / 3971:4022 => 1.09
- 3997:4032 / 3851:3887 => 1.96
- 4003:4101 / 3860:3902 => 1.87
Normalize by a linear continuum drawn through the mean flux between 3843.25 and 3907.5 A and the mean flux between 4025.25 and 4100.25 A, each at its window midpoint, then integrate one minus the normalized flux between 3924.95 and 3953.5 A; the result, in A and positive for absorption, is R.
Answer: 9.10 A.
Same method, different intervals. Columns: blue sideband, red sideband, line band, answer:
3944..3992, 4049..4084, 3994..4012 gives -4.5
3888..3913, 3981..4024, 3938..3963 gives 4.7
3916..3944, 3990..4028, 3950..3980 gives 4.3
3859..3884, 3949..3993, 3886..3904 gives -1.2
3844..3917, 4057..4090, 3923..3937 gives 7.2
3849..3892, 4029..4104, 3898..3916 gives -3.1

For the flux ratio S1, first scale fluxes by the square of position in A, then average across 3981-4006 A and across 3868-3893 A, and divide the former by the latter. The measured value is 1.9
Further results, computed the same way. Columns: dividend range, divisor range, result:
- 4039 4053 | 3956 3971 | 2.16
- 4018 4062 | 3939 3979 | 1.75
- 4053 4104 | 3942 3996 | 1.44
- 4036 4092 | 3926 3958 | 1.90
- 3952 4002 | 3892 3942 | 1.33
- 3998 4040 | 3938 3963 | 1.53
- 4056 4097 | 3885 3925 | 1.60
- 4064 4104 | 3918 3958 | 1.87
